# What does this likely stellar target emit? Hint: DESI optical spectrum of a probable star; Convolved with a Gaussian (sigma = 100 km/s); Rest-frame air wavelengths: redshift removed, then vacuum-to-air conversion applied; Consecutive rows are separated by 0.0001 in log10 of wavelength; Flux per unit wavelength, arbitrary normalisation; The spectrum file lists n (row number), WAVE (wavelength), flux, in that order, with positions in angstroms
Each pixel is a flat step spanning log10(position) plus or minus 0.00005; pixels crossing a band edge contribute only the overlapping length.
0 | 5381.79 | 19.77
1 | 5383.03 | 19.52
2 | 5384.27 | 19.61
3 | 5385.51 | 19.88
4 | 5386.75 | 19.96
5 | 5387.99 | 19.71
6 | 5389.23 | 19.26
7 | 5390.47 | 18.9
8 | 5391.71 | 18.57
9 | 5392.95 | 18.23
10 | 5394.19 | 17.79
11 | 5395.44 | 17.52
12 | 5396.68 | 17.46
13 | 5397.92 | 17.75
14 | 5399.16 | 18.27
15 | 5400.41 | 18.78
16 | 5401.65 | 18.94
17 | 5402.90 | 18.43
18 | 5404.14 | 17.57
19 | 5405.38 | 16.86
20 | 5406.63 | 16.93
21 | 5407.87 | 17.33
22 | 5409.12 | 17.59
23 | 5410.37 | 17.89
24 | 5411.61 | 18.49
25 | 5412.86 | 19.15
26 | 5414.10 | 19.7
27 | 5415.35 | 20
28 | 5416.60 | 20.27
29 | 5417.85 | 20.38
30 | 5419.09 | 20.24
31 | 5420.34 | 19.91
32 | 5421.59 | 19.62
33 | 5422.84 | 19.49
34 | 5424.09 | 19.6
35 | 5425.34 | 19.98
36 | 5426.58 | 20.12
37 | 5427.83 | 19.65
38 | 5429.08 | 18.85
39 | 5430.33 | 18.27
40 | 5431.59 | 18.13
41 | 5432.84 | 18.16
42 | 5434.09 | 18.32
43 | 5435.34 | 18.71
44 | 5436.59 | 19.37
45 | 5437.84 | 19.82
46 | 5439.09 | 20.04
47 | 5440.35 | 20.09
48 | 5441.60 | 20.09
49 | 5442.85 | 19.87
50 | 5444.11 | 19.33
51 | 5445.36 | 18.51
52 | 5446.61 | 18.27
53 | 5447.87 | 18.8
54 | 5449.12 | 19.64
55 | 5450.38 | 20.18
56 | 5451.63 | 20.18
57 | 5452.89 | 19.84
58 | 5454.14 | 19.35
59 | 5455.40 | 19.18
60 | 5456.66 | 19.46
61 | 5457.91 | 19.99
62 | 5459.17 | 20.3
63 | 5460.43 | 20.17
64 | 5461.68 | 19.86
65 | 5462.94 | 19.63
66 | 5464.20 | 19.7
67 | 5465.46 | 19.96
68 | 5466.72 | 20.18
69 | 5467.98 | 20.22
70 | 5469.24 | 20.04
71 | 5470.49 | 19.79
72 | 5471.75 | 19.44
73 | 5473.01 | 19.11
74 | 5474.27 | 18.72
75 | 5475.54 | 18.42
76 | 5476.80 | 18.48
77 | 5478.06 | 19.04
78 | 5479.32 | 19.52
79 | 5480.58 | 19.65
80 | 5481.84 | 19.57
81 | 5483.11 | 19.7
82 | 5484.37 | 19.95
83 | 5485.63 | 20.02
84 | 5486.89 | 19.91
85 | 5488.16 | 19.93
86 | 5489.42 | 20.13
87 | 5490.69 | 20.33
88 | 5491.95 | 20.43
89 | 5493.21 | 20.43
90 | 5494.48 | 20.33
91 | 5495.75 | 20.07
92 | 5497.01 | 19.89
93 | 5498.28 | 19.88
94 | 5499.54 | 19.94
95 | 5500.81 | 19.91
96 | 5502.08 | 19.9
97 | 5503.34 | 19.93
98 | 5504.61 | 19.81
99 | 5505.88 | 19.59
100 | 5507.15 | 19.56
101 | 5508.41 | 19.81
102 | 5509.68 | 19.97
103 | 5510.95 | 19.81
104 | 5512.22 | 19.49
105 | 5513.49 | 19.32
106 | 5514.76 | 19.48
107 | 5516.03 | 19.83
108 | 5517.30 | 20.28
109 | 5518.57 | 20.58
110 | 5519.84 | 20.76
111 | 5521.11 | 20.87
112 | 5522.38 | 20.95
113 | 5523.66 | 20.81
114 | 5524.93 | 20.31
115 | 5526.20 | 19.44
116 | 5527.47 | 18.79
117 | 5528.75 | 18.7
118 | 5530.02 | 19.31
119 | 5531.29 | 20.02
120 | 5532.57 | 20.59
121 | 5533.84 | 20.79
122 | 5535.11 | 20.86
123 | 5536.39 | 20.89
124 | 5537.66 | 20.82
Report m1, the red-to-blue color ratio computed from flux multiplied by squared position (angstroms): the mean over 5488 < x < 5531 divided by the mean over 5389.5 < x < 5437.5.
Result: 1.10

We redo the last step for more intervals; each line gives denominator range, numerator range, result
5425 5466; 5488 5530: 1.05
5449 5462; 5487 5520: 1.02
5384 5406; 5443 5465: 1.08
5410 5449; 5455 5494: 1.04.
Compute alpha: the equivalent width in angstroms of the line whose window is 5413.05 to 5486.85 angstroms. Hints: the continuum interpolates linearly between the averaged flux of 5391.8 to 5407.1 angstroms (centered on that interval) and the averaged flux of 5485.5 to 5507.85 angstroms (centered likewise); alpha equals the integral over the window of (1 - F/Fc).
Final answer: -2.13 angstroms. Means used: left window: 17.9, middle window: 19.5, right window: 20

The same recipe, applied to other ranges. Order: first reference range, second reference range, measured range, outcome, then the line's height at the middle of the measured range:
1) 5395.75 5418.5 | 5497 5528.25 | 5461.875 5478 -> -0.1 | 19.3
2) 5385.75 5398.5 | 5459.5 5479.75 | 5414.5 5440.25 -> -0.6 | 19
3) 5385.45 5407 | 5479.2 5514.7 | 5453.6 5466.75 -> -0.3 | 19.3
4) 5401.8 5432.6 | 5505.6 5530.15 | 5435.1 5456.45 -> -0.3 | 19.2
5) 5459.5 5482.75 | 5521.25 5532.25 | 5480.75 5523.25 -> -0.6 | 19.7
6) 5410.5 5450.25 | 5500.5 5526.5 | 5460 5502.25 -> 0.0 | 19.8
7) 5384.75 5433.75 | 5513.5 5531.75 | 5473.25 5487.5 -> 0.1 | 19.5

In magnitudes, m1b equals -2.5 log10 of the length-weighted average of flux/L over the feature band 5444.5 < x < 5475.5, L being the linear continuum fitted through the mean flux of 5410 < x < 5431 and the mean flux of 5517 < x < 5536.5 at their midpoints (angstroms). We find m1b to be 0.01 mag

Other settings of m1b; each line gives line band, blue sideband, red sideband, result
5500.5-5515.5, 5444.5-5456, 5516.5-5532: 0.01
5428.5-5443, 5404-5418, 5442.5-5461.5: 0.00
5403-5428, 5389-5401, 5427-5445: -0.02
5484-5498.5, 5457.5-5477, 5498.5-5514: -0.02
